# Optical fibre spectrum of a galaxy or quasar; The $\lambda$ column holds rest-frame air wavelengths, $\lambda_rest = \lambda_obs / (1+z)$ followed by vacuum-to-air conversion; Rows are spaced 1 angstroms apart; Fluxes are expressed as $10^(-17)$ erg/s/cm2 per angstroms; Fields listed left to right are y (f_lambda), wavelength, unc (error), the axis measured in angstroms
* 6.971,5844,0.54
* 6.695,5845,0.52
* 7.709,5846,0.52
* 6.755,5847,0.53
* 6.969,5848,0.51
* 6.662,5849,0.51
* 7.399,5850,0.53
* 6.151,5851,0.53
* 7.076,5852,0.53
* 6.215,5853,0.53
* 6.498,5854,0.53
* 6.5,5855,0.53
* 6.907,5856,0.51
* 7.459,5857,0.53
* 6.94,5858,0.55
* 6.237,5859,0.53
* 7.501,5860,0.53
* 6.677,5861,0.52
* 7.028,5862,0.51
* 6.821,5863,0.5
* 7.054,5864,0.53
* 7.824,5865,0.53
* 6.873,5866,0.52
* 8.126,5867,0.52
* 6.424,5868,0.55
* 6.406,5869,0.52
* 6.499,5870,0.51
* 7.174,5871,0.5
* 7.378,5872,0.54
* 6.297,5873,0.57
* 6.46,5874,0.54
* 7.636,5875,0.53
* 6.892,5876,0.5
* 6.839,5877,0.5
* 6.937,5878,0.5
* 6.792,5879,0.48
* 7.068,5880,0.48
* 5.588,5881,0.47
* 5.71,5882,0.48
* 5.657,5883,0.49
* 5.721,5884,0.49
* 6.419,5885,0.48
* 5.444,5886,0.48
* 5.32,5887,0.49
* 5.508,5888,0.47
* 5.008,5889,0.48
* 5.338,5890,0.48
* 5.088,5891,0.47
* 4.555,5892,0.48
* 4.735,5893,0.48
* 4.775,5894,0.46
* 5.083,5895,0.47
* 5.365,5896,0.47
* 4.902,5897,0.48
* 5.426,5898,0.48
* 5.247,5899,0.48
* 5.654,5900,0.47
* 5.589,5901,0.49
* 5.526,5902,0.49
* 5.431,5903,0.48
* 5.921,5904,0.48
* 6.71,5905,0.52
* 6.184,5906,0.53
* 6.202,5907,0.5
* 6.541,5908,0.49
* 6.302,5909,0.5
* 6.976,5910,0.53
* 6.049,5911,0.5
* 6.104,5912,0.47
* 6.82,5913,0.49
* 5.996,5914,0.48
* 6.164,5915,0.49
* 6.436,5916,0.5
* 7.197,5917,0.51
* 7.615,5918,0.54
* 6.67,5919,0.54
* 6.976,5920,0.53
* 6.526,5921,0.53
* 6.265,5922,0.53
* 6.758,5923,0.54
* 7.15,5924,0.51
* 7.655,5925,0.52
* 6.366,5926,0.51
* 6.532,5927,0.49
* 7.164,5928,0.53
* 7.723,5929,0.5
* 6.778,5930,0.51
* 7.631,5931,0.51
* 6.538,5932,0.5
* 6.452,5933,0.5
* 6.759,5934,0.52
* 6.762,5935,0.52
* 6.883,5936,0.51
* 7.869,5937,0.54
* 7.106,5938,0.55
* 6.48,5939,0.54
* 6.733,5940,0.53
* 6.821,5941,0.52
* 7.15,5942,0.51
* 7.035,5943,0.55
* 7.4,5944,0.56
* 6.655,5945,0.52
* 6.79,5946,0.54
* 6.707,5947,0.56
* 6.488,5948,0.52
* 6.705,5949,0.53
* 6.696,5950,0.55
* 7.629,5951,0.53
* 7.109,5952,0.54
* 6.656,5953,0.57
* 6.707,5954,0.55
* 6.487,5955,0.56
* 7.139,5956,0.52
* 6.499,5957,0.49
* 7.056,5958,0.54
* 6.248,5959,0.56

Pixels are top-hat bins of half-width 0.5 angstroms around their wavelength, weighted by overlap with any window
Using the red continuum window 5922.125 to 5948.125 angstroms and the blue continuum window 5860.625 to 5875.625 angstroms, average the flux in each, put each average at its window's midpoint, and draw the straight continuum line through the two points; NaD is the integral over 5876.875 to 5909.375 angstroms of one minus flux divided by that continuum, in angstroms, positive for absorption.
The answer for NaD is 5.9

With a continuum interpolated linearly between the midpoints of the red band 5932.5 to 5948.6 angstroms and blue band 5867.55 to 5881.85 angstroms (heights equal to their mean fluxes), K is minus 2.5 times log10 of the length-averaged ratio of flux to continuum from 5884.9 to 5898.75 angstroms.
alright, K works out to 0.289 mag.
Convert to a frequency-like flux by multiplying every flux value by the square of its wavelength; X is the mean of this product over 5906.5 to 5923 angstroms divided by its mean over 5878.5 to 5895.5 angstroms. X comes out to 1.20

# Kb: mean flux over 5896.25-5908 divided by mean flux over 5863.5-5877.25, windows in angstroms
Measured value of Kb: 0.82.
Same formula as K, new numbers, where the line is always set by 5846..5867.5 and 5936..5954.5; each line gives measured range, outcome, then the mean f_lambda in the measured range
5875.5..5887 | 0.117 mag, 6.24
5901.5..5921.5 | 0.085 mag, 6.42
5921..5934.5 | 0.007 mag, 6.89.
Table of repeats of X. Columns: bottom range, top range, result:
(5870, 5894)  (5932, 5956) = 1.16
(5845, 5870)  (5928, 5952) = 1.03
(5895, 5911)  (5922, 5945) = 1.20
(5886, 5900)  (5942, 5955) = 1.36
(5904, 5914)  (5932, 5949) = 1.09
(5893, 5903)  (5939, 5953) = 1.33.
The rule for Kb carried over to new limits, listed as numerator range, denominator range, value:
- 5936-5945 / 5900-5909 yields 1.17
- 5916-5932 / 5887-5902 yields 1.35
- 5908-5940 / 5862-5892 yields 1.06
